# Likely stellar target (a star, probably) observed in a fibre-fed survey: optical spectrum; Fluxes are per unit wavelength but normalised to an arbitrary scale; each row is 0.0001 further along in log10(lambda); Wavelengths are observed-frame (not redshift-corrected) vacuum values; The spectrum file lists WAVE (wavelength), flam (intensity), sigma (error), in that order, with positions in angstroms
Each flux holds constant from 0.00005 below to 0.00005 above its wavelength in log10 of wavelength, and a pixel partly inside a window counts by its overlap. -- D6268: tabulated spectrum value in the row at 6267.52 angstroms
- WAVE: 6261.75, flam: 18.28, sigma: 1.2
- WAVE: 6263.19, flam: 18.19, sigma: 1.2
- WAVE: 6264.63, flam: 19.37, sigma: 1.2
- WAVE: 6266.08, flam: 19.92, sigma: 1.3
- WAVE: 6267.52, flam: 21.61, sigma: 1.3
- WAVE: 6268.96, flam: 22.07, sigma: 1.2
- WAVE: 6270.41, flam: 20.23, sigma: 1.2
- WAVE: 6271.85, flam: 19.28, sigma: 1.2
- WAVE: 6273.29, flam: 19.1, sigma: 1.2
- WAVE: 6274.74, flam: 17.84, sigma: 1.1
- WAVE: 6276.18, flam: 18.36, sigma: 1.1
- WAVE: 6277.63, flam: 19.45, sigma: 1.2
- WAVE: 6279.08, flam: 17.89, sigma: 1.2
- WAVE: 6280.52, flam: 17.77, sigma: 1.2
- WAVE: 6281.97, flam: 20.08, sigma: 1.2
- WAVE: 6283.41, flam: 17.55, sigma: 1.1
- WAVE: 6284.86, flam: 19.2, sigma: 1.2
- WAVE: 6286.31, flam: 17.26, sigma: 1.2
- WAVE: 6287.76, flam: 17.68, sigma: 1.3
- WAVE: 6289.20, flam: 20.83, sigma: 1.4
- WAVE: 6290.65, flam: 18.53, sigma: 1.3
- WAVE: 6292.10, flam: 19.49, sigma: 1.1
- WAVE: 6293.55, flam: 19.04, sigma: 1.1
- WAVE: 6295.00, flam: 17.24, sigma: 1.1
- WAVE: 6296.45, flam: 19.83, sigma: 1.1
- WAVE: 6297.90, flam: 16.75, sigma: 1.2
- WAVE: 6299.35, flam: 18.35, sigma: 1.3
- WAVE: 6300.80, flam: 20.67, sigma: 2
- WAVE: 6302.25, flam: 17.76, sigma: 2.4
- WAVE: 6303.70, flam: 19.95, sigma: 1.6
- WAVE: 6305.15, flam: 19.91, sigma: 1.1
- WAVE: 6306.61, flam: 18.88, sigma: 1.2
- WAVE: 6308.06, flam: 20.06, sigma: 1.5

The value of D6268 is 21.61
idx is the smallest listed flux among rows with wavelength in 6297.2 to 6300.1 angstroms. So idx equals 16.75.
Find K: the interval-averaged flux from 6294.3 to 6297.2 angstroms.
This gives 18.5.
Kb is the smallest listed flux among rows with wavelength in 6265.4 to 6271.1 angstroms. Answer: 19.92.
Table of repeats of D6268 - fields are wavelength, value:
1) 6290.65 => 18.53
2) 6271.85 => 19.28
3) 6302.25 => 17.76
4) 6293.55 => 19.04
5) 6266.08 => 19.92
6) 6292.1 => 19.49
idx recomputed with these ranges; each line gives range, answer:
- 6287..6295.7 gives 17.24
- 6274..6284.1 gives 17.55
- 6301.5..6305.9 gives 17.76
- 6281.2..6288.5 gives 17.26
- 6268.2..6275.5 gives 17.84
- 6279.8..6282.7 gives 17.77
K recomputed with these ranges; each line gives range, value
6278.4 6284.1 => 18.4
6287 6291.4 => 19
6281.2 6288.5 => 18.4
